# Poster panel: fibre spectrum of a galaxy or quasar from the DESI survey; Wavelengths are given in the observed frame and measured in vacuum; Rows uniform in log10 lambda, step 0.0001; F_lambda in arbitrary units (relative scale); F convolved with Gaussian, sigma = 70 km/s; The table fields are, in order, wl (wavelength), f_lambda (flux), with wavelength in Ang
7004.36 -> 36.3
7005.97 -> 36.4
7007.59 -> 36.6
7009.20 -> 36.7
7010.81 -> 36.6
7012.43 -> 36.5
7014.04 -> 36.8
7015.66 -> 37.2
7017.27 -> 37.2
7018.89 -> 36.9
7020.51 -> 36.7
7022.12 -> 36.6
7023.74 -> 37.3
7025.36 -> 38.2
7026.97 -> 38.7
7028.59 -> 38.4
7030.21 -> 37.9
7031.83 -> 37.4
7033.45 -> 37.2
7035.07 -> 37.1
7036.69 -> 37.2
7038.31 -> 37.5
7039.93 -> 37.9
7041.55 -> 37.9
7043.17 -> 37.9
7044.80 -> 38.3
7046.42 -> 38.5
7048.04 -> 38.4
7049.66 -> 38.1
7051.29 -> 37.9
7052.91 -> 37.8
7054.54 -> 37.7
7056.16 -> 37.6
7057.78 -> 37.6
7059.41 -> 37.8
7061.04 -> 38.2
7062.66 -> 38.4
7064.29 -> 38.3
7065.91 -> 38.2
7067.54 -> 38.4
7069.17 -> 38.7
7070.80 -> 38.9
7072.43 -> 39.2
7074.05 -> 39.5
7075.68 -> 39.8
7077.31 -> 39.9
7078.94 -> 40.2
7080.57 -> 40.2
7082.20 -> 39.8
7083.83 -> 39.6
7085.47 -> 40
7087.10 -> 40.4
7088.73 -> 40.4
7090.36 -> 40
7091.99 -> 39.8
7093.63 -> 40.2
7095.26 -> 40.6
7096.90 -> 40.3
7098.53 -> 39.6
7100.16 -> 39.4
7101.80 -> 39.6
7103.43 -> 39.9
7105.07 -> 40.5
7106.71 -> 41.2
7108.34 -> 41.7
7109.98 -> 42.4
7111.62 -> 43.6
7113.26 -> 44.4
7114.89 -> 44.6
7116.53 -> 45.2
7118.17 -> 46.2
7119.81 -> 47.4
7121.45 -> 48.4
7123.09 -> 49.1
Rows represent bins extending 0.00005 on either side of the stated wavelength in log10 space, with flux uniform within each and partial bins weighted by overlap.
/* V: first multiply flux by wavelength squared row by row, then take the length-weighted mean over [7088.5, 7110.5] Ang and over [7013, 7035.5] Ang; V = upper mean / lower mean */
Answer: 1.10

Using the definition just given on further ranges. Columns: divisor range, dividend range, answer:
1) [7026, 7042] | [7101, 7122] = 1.18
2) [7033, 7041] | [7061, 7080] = 1.05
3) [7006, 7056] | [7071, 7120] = 1.12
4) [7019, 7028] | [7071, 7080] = 1.07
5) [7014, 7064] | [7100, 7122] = 1.17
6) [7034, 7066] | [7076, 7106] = 1.07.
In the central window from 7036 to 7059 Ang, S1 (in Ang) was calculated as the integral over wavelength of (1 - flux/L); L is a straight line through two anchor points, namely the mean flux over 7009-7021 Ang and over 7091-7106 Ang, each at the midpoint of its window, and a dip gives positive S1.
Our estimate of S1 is 0.1 Ang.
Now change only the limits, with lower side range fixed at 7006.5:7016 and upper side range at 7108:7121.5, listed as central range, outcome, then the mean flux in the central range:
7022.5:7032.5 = 0.0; 37.9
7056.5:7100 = 2.7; 39.4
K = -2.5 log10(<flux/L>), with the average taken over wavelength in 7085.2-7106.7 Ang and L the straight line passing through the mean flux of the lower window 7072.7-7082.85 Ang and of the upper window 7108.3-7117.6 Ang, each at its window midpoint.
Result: 0.049 mag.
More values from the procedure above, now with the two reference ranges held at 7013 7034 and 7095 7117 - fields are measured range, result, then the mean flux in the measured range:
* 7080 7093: 0.02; 40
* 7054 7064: 0.04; 37.9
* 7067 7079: 0.02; 39.3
